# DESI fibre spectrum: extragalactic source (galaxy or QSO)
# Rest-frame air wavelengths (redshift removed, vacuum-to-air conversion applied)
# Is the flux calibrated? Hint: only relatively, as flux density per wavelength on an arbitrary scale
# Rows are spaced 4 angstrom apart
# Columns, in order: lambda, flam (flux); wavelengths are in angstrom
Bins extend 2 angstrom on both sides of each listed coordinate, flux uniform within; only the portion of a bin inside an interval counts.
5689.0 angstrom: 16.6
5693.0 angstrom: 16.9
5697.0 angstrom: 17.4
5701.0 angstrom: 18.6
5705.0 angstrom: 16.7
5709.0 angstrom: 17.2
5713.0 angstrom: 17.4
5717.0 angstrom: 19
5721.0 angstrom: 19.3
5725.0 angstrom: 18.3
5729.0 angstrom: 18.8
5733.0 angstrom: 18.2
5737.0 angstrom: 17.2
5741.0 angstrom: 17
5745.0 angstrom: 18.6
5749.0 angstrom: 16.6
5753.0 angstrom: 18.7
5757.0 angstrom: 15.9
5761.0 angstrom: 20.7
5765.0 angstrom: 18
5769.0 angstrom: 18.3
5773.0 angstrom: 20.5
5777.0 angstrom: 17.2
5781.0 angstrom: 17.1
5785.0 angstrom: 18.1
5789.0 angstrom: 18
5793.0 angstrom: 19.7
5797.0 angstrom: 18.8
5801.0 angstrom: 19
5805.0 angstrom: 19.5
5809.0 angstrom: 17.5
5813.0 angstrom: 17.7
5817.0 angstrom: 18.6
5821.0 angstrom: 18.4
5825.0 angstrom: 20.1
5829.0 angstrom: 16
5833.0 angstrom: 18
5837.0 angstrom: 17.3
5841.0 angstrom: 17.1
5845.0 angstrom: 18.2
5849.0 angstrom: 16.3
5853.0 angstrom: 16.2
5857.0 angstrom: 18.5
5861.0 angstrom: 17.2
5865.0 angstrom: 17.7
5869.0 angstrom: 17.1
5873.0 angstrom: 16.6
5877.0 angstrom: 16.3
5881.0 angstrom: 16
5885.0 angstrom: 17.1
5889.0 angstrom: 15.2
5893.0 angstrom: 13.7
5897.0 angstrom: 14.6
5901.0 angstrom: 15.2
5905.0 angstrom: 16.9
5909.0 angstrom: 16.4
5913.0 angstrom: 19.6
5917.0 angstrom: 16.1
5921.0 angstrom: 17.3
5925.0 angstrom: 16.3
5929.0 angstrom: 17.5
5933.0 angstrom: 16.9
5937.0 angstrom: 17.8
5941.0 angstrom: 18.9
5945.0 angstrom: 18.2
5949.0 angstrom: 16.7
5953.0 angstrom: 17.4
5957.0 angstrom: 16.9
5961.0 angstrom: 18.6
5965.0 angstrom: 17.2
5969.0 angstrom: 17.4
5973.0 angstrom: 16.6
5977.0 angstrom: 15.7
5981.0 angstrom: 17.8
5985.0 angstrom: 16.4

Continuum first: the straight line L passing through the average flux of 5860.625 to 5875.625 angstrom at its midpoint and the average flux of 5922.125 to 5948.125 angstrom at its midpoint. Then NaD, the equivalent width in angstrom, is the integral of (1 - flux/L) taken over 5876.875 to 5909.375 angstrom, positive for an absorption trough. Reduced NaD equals 3.1 angstrom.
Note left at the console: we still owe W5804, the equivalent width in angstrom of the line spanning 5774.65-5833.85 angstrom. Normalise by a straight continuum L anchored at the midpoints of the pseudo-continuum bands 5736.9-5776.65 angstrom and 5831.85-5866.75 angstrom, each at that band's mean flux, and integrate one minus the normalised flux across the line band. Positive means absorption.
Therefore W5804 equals -1.7 angstrom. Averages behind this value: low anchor 18.2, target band 18.3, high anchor 17.4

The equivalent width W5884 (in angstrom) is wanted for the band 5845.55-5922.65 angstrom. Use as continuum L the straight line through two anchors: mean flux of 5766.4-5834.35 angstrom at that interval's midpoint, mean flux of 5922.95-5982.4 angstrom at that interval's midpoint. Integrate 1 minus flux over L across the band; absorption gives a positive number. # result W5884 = 5.4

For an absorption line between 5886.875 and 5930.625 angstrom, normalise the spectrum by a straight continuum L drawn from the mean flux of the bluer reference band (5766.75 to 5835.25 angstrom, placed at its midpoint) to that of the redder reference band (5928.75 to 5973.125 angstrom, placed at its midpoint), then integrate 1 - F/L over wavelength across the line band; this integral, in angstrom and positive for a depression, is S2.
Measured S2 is 3.8 angstrom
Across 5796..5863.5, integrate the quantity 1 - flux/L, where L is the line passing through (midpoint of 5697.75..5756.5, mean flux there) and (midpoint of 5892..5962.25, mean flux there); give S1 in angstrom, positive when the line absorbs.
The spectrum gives -1.8 angstrom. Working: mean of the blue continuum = 17.9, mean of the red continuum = 17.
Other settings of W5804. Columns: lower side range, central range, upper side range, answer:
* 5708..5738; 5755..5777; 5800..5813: -0.21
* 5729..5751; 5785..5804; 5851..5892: -1.73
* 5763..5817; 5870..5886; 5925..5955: 1.26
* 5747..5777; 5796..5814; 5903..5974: -0.44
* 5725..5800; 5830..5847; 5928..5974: 0.36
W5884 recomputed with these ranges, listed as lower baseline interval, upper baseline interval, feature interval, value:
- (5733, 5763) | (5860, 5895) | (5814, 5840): -1.7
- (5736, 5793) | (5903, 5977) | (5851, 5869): 0.3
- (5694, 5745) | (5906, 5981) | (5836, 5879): 1.0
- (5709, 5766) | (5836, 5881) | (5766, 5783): -0.5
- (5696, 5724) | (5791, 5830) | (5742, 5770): 0.3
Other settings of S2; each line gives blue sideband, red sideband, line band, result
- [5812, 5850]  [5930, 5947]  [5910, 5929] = 0.65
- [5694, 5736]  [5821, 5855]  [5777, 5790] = 0.06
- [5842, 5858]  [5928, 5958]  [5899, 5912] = 0.74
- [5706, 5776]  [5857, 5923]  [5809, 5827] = -1.31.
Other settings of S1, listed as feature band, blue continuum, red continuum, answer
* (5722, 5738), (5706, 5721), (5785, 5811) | -0.1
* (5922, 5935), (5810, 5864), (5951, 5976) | 0.3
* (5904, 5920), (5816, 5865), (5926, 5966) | 0.3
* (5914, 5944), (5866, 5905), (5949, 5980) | -1.5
